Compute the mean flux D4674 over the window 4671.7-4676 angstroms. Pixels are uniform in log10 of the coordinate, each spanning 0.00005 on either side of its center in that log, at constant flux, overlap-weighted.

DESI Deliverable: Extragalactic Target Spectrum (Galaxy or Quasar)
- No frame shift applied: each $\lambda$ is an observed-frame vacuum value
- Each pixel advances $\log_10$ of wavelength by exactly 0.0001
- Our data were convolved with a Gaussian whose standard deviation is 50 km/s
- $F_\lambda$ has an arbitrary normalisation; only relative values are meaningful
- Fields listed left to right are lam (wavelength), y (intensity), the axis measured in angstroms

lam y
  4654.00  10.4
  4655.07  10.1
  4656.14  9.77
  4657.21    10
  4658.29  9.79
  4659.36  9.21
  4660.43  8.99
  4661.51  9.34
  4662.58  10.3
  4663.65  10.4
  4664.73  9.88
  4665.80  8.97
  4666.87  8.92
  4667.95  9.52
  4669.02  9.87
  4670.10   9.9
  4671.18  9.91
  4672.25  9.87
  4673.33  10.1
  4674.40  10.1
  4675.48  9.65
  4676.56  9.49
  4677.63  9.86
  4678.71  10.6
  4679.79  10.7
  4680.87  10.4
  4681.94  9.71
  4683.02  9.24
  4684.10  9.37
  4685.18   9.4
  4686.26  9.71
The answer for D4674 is 9.94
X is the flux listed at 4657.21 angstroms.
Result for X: 10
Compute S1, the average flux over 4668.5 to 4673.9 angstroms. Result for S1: 9.93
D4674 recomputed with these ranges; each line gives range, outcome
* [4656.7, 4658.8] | 9.86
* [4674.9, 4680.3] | 10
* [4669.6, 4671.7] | 9.88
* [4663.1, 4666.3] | 9.77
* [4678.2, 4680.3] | 10.6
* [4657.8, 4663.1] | 9.53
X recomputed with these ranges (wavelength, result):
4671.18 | 9.91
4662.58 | 10.3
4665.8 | 8.97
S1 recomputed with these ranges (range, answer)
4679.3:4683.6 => 10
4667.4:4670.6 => 9.74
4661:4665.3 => 9.99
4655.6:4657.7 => 9.9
